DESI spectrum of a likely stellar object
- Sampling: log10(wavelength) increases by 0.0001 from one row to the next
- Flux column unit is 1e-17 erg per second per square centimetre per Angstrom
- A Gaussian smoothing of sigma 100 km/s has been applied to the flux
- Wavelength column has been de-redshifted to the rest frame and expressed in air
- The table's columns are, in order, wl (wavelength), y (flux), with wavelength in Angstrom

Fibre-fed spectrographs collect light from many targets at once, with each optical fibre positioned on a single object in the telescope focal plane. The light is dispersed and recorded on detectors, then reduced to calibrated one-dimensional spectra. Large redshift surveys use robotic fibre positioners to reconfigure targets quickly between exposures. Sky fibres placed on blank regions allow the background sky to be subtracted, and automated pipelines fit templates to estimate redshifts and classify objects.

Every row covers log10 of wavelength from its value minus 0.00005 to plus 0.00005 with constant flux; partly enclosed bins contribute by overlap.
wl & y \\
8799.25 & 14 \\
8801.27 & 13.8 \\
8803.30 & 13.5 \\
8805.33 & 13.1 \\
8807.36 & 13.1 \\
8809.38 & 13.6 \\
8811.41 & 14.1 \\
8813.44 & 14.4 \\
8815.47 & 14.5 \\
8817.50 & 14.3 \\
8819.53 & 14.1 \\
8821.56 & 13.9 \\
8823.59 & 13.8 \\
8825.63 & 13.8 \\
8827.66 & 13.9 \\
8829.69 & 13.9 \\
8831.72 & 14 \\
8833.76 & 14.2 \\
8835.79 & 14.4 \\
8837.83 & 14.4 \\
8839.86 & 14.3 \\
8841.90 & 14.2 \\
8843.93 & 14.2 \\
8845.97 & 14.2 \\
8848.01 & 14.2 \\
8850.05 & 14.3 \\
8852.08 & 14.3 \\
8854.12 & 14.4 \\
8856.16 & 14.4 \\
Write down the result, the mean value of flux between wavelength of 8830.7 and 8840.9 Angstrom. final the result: 14.3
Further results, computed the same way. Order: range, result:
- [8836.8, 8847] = 14.3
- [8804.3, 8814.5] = 13.7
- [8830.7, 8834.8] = 14.1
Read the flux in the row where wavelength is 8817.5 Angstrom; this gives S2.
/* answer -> 14.3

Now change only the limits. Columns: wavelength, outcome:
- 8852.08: 14.3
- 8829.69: 13.9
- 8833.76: 14.2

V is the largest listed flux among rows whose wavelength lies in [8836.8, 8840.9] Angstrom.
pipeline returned 14.4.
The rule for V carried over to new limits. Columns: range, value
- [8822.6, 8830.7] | 13.9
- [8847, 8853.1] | 14.3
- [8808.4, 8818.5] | 14.5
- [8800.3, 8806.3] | 13.8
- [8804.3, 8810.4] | 13.6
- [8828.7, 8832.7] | 14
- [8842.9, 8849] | 14.2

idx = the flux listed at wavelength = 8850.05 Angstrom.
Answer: 14.3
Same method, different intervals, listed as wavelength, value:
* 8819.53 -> 14.1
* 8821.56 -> 13.9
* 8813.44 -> 14.4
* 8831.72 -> 14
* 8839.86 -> 14.3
